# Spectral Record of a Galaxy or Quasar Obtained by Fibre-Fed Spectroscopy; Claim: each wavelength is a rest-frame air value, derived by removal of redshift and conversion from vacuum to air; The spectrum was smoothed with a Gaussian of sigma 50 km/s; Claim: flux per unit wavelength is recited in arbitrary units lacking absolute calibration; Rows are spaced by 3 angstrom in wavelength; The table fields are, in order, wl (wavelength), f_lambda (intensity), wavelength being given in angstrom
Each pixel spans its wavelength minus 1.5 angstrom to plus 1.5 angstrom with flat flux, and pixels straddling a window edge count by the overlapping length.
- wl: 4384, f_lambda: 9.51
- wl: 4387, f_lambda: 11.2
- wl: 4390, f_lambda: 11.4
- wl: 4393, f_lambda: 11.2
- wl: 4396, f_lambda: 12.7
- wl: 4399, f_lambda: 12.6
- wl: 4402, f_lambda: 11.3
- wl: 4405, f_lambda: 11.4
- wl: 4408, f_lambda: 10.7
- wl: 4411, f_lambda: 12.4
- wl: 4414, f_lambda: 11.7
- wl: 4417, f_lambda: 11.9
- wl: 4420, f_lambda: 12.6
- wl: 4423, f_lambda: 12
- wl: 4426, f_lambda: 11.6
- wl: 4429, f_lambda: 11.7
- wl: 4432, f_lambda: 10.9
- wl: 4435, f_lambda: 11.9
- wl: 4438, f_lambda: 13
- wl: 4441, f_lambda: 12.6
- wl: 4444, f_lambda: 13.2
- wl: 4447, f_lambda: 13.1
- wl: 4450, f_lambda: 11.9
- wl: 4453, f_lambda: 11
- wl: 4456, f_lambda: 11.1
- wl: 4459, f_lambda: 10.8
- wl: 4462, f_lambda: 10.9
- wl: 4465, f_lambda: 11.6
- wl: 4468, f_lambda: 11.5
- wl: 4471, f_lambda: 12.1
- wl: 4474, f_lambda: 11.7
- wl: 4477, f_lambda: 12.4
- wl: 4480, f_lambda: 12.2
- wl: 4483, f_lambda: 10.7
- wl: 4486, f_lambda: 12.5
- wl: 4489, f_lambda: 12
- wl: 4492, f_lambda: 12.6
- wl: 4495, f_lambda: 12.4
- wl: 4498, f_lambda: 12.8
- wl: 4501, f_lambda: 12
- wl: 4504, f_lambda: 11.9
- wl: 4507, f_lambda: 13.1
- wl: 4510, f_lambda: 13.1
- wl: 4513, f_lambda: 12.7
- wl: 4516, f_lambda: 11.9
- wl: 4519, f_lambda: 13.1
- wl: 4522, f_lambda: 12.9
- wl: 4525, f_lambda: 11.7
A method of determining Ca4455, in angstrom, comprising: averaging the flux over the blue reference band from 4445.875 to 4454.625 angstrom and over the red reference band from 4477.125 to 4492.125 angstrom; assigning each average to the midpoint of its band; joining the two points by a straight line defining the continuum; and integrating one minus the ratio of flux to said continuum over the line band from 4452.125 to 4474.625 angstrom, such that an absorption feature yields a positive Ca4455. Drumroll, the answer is 1.17 angstrom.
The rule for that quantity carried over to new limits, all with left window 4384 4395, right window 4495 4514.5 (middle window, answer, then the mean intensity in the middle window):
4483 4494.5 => 0.2 angstrom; 12.2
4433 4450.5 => -1.2 angstrom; 12.6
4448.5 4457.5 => 0.4 angstrom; 11.3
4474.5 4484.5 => 0.4 angstrom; 11.8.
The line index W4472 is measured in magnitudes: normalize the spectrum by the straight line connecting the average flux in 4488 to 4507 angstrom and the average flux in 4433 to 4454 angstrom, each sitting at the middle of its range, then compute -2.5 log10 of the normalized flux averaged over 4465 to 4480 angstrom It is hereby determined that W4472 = 0.04 mag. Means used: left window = 12.4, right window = 12.4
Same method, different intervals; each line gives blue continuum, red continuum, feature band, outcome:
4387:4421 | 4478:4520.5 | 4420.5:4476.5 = 0.02 mag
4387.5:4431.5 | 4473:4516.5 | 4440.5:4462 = 0.01 mag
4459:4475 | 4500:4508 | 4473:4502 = -0.02 mag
